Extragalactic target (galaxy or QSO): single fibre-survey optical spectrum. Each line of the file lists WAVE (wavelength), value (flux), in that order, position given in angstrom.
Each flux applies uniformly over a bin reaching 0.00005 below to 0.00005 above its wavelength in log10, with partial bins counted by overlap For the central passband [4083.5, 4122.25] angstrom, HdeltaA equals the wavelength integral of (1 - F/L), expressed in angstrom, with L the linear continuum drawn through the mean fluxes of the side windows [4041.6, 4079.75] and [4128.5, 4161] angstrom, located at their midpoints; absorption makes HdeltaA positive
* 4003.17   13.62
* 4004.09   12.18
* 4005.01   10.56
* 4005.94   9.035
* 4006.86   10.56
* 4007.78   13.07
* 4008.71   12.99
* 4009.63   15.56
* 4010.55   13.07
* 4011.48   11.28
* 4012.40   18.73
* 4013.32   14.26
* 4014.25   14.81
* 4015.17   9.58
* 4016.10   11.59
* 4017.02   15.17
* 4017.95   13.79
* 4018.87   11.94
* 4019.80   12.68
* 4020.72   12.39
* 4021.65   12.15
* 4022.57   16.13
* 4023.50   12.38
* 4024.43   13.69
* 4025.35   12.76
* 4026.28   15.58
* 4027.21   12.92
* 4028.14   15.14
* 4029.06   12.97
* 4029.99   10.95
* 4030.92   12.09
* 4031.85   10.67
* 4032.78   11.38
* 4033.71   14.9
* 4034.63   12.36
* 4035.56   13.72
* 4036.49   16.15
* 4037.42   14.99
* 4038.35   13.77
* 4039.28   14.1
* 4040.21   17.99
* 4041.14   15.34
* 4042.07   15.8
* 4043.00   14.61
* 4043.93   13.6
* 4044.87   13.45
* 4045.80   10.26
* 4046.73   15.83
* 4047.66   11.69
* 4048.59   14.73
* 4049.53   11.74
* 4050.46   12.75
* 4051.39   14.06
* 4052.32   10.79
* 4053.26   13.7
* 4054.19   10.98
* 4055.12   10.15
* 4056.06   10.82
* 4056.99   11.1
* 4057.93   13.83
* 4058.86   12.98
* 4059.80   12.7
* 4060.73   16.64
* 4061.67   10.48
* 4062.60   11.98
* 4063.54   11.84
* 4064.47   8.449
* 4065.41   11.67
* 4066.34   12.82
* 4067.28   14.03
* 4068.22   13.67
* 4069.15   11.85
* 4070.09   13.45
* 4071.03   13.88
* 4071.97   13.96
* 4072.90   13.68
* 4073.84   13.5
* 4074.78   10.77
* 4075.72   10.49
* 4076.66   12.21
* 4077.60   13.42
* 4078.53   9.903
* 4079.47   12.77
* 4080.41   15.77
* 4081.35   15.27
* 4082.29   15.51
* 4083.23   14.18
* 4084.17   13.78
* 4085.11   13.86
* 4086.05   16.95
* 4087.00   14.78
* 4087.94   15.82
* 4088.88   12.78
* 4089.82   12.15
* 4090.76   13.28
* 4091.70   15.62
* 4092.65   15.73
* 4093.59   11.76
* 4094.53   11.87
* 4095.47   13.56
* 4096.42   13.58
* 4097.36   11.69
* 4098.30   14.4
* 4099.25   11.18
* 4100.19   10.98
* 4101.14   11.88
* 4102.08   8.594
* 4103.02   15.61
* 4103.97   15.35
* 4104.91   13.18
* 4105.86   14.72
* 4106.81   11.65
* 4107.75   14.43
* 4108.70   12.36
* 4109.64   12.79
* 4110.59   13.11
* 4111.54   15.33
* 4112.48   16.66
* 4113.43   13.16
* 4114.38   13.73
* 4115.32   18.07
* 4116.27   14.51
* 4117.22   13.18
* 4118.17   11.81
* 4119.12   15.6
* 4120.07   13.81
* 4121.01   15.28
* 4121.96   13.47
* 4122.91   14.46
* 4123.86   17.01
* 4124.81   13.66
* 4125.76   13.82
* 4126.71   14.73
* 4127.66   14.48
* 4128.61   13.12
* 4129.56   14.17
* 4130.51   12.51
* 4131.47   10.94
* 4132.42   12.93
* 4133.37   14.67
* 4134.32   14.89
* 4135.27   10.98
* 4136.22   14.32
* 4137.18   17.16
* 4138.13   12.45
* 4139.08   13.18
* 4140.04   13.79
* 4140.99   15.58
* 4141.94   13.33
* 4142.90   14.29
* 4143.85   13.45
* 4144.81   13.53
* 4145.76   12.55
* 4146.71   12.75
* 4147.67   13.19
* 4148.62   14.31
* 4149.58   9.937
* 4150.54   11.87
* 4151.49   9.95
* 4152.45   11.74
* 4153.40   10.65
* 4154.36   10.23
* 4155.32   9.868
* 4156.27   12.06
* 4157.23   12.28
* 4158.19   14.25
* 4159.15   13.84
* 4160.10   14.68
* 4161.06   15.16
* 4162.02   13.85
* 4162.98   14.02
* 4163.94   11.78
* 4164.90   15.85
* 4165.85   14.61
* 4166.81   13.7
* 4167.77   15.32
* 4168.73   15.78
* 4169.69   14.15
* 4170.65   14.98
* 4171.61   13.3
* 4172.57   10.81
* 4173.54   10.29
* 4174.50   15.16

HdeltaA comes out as -2.8 angstrom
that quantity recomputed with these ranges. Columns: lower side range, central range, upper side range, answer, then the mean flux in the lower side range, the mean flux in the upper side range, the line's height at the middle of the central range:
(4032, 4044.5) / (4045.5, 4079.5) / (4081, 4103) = 3.8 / 14.4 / 13.5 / 14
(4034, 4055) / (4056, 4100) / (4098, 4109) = 0.3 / 13.7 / 12.8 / 13.2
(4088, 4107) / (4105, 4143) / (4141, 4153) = -3.4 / 13.1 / 12.7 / 12.9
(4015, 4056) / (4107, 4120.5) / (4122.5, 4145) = -0.4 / 13.3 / 13.9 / 13.8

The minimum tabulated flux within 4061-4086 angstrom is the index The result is 8.449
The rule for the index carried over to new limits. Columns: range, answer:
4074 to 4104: 8.594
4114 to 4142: 10.94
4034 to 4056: 10.15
